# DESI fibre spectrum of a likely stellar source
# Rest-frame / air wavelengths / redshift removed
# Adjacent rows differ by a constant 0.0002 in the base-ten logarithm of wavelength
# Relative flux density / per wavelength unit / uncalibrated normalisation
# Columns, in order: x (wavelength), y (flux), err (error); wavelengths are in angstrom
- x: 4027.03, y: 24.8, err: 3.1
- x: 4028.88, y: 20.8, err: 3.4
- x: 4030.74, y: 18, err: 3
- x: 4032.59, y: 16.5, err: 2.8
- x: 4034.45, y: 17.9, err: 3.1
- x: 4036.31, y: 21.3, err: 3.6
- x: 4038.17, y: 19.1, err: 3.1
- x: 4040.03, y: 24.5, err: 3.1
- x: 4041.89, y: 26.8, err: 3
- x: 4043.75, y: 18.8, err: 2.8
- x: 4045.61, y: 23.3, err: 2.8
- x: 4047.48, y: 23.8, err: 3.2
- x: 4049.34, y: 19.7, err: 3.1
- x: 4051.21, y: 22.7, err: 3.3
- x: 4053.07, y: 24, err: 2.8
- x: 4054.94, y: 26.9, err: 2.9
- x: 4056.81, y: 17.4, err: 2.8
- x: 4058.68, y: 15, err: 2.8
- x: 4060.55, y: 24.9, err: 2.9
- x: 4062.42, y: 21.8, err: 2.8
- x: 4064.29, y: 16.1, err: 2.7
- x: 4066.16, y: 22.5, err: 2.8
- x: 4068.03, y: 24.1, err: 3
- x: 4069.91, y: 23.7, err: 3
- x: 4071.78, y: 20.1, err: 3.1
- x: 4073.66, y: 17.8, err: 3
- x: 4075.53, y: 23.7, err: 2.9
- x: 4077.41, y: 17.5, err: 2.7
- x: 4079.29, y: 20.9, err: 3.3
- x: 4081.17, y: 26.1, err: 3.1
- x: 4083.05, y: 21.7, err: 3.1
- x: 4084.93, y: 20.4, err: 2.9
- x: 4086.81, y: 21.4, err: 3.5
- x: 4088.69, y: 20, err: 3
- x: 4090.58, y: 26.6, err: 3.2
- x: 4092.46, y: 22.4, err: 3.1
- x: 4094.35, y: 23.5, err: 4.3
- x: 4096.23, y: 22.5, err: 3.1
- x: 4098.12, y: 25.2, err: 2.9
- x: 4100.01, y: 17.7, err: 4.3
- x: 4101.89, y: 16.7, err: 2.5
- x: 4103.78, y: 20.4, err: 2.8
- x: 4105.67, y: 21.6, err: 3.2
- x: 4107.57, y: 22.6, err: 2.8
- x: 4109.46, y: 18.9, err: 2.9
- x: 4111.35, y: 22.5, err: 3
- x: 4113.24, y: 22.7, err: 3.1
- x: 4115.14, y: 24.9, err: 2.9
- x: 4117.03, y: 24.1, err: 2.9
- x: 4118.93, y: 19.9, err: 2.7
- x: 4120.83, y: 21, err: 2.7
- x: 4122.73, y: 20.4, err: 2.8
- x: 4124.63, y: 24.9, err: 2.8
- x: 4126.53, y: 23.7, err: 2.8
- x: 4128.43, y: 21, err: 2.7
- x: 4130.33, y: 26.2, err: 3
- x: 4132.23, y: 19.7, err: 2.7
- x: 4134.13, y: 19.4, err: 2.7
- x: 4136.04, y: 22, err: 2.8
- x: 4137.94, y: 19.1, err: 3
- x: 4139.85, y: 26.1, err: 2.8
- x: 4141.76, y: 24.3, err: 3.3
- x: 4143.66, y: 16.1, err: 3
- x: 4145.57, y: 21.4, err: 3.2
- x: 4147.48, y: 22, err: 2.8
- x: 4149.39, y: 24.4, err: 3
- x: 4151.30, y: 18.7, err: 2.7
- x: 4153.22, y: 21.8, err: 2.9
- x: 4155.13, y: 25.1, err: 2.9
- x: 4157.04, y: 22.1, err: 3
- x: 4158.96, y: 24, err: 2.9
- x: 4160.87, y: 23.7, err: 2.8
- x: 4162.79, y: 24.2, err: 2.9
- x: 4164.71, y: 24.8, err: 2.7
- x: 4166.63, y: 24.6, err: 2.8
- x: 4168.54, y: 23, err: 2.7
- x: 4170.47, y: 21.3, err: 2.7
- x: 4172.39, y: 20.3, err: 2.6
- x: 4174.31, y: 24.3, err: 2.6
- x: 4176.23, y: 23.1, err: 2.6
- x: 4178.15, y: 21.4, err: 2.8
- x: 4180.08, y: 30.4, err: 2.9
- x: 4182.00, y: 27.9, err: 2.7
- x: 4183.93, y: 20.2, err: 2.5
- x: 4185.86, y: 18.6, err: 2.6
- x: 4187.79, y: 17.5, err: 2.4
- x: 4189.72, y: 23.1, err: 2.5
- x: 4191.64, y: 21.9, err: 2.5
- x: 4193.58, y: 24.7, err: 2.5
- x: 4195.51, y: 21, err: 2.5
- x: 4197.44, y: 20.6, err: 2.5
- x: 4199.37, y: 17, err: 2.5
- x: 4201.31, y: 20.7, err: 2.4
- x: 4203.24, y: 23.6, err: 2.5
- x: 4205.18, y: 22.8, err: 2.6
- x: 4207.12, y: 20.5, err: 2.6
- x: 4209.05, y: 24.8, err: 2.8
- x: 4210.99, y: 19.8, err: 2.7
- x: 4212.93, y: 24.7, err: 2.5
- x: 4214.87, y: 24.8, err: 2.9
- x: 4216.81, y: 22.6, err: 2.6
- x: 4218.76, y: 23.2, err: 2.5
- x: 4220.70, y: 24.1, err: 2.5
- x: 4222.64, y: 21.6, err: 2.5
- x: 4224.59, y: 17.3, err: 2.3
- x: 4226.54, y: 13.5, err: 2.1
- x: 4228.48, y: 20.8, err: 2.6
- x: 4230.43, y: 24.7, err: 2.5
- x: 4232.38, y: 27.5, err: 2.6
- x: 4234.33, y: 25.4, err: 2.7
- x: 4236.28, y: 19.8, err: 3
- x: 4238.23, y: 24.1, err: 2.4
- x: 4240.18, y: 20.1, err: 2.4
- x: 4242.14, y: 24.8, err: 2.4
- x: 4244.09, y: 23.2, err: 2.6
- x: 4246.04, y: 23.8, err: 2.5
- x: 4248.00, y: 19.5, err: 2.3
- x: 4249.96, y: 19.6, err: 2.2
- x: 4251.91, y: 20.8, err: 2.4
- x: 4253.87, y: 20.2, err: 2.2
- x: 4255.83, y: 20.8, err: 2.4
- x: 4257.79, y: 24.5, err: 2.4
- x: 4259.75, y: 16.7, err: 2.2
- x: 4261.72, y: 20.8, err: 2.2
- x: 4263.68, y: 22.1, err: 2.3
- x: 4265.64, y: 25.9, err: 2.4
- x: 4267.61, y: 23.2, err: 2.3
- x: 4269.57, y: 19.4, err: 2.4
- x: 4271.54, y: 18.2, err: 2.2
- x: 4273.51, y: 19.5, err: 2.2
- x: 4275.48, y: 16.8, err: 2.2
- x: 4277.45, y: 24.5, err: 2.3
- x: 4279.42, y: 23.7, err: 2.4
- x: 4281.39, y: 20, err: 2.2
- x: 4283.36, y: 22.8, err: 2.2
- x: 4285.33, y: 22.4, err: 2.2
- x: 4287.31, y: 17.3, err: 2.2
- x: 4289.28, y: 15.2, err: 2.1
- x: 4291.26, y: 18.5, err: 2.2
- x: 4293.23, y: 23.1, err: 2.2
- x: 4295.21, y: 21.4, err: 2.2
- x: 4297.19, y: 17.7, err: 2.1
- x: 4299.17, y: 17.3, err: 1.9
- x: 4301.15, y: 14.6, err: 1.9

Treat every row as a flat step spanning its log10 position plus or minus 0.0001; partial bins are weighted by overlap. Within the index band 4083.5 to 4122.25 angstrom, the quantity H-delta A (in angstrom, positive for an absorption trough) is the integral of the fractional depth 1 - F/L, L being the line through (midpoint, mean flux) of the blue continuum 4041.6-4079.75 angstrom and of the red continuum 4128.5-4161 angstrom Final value 0.0 angstrom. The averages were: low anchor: 21.4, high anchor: 22.1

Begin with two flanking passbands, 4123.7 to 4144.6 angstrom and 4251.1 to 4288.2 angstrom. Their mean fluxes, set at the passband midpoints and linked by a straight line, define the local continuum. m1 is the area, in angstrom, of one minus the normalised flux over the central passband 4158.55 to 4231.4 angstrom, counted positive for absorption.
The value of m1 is -2.3 angstrom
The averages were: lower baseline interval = 22.1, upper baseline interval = 21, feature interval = 22.3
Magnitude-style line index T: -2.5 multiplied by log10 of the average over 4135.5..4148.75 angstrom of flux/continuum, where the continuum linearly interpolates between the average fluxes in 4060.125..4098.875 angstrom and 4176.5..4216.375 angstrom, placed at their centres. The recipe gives 0.03 mag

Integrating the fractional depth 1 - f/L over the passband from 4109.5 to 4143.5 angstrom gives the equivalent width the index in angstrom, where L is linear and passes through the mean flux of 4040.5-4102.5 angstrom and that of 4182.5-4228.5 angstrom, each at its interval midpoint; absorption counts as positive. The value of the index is -1.0 angstrom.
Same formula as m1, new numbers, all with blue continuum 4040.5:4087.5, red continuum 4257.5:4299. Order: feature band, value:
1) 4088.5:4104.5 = -0.2 angstrom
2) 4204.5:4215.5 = -1.0 angstrom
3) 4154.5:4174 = -2.0 angstrom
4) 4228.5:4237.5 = -1.4 angstrom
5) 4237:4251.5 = -1.0 angstrom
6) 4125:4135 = -0.4 angstrom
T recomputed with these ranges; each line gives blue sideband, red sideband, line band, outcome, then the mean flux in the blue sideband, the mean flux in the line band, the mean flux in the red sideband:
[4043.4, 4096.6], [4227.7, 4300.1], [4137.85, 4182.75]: -0.08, 21.7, 23.1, 21.2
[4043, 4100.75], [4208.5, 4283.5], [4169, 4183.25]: -0.11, 21.7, 24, 21.8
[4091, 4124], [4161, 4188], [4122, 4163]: 0.01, 21.7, 22.3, 23.1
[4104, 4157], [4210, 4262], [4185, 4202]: 0.07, 22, 20.6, 21.8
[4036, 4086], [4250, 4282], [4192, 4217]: -0.04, 21.7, 22.1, 21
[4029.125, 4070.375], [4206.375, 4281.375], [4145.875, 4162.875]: -0.06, 21.3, 22.8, 21.7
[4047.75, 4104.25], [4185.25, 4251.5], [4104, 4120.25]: -0.02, 21.5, 22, 21.8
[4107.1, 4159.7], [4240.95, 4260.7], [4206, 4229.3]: 0.01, 22.1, 21.5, 21.4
